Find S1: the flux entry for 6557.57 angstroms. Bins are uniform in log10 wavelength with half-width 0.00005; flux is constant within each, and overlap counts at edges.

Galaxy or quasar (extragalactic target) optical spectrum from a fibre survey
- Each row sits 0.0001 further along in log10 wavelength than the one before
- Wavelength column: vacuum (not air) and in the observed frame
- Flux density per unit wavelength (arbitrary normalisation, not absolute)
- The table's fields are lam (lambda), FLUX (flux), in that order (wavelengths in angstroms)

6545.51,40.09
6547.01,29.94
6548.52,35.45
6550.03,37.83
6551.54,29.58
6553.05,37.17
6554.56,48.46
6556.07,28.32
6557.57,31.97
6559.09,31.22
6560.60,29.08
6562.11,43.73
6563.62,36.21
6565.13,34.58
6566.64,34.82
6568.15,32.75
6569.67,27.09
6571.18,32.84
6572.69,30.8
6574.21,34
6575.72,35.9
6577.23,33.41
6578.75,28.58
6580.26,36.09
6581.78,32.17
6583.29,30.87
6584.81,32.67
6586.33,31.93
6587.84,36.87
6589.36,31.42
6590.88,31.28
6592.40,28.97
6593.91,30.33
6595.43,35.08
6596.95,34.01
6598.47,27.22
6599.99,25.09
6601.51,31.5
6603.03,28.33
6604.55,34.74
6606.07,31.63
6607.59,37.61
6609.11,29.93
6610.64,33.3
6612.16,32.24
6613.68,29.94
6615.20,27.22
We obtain 31.97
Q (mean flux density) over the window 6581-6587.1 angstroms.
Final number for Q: 31.9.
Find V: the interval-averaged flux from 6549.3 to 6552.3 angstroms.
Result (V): 33.6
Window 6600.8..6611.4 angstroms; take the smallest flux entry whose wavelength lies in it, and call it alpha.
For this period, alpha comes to 28.33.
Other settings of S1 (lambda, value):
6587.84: 36.87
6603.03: 28.33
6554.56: 48.46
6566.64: 34.82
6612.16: 32.24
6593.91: 30.33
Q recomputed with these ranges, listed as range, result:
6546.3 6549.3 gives 32.7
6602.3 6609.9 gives 32.5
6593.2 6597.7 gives 33.1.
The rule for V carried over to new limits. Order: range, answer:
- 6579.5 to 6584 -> 33.1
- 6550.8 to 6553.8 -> 33.4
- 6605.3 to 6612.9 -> 32.9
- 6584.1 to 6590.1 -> 33.2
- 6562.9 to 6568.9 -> 34.6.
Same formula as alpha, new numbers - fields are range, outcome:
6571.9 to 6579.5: 28.58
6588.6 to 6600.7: 25.09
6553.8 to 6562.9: 28.32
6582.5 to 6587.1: 30.87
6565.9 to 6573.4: 27.09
